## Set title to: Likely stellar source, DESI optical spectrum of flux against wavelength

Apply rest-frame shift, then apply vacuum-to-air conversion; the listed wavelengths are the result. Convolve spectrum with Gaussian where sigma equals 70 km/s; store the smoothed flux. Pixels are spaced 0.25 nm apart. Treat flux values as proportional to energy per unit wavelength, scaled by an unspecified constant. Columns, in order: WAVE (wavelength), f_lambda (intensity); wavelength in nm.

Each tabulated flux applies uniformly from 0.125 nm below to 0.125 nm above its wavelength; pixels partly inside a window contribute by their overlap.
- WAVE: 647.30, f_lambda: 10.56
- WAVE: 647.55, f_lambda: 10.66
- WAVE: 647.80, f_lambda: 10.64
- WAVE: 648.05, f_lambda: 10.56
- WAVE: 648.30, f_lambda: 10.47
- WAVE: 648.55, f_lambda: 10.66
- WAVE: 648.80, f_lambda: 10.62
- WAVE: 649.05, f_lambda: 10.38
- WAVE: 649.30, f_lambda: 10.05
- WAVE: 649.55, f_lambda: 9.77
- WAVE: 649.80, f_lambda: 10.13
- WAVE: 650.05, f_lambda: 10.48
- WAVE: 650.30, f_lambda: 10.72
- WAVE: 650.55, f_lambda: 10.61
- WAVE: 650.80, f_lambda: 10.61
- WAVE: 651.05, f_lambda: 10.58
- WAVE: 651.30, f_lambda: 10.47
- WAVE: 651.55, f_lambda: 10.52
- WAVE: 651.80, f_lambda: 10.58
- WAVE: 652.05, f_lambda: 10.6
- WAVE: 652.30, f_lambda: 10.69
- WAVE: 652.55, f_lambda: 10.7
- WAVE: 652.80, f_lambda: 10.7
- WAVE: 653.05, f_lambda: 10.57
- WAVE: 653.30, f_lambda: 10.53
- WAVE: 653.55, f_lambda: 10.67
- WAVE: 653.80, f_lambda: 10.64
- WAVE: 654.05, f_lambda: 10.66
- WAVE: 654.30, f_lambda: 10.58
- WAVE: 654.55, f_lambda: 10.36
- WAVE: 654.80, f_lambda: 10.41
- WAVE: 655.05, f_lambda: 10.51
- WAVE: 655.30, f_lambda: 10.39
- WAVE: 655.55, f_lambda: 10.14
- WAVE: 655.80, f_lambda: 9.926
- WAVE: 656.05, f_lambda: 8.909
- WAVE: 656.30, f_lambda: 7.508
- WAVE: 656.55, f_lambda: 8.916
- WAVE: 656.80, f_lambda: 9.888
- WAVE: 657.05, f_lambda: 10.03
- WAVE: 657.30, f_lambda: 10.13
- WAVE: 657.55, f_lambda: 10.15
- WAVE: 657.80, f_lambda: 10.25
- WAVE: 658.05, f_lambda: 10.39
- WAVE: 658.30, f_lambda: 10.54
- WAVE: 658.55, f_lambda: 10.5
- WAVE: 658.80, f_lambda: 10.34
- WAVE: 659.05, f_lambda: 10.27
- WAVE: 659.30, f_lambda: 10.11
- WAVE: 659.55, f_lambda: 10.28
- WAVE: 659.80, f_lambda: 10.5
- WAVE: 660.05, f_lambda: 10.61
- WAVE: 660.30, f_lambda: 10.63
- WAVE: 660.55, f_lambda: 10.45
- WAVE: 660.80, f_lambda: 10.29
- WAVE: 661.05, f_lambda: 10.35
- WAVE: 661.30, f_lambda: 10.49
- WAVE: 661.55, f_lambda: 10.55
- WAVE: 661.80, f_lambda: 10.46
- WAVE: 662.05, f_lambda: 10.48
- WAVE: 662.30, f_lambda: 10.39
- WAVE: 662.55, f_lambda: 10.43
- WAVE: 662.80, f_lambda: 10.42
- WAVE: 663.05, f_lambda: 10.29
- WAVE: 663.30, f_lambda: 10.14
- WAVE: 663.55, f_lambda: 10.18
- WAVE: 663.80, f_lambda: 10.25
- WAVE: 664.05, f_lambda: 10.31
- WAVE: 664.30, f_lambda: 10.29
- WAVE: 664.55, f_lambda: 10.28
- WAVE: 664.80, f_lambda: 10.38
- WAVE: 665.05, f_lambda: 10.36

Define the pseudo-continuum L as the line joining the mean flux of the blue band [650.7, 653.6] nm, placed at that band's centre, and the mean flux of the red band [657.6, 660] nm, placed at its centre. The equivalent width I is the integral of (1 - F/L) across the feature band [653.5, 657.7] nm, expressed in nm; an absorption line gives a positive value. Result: 0.20 nm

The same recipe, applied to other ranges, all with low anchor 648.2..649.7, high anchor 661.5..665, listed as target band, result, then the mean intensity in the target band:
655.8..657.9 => 0.17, 9.49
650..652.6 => -0.07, 10.6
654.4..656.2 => 0.05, 10.1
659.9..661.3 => -0.02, 10.5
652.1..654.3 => -0.07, 10.6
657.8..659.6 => 0.00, 10.3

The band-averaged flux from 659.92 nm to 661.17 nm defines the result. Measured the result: 10.5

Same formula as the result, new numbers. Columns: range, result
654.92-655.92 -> 10.2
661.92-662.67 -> 10.4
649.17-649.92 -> 9.98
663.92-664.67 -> 10.3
